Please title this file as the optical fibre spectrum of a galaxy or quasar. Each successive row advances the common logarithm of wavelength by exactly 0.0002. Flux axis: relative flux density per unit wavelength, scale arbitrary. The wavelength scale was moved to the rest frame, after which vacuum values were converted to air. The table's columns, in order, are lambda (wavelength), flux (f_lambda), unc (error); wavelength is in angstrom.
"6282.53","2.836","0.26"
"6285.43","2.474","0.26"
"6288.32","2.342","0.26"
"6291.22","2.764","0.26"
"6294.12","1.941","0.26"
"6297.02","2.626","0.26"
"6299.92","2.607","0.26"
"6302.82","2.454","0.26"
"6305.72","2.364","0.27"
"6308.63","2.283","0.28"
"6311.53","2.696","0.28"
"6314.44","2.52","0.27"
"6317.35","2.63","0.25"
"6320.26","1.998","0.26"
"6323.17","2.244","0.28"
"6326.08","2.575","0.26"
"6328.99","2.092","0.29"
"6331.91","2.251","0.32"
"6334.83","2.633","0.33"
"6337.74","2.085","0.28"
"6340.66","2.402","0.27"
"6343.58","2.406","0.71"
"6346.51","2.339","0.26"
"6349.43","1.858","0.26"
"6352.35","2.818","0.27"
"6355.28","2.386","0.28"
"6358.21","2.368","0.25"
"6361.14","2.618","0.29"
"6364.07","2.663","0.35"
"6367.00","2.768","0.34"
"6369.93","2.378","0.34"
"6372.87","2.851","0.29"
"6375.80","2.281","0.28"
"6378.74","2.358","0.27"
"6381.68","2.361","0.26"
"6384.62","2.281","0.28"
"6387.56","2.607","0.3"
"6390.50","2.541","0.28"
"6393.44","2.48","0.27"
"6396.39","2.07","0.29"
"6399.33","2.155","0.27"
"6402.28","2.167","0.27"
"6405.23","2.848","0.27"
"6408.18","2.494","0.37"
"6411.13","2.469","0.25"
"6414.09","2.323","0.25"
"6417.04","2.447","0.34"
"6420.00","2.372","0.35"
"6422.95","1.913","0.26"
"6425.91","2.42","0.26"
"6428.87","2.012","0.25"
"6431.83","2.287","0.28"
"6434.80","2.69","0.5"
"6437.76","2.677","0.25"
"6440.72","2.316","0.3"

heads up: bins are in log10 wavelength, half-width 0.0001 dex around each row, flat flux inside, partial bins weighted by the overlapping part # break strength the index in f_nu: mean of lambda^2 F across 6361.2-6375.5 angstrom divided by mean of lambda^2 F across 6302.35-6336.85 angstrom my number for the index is 1.1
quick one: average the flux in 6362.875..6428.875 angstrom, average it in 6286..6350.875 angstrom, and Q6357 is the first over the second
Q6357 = 1.0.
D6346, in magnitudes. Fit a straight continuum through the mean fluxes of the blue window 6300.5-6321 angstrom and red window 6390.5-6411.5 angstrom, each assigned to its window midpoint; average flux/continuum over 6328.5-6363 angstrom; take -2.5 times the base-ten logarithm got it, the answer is 0.03 mag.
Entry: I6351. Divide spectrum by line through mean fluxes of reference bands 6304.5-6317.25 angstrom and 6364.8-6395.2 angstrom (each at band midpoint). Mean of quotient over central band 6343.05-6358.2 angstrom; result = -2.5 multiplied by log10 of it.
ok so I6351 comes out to 0.06 mag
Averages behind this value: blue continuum 2.48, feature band 2.36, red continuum 2.49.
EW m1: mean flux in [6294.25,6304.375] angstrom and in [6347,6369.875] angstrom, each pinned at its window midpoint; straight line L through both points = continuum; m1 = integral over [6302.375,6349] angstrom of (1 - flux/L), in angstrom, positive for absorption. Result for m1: 2.3 angstrom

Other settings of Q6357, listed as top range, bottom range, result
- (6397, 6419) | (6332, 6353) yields 1.03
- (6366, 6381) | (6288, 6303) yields 1.02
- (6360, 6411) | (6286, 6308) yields 1.01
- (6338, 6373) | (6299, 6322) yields 1.01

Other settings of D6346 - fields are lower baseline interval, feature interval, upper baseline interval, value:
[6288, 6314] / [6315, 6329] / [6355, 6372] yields 0.07 mag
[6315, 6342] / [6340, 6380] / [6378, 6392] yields -0.03 mag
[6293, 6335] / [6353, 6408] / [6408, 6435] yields -0.05 mag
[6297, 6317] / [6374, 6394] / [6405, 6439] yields 0.00 mag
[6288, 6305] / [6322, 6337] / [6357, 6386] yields 0.06 mag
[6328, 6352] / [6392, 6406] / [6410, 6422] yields 0.02 mag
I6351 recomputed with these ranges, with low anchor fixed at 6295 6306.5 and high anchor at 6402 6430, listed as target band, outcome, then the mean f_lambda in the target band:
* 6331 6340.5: 0.052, 2.34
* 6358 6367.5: -0.085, 2.62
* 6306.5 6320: 0.002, 2.48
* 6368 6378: -0.042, 2.5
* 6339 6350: 0.075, 2.28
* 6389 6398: 0.010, 2.36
